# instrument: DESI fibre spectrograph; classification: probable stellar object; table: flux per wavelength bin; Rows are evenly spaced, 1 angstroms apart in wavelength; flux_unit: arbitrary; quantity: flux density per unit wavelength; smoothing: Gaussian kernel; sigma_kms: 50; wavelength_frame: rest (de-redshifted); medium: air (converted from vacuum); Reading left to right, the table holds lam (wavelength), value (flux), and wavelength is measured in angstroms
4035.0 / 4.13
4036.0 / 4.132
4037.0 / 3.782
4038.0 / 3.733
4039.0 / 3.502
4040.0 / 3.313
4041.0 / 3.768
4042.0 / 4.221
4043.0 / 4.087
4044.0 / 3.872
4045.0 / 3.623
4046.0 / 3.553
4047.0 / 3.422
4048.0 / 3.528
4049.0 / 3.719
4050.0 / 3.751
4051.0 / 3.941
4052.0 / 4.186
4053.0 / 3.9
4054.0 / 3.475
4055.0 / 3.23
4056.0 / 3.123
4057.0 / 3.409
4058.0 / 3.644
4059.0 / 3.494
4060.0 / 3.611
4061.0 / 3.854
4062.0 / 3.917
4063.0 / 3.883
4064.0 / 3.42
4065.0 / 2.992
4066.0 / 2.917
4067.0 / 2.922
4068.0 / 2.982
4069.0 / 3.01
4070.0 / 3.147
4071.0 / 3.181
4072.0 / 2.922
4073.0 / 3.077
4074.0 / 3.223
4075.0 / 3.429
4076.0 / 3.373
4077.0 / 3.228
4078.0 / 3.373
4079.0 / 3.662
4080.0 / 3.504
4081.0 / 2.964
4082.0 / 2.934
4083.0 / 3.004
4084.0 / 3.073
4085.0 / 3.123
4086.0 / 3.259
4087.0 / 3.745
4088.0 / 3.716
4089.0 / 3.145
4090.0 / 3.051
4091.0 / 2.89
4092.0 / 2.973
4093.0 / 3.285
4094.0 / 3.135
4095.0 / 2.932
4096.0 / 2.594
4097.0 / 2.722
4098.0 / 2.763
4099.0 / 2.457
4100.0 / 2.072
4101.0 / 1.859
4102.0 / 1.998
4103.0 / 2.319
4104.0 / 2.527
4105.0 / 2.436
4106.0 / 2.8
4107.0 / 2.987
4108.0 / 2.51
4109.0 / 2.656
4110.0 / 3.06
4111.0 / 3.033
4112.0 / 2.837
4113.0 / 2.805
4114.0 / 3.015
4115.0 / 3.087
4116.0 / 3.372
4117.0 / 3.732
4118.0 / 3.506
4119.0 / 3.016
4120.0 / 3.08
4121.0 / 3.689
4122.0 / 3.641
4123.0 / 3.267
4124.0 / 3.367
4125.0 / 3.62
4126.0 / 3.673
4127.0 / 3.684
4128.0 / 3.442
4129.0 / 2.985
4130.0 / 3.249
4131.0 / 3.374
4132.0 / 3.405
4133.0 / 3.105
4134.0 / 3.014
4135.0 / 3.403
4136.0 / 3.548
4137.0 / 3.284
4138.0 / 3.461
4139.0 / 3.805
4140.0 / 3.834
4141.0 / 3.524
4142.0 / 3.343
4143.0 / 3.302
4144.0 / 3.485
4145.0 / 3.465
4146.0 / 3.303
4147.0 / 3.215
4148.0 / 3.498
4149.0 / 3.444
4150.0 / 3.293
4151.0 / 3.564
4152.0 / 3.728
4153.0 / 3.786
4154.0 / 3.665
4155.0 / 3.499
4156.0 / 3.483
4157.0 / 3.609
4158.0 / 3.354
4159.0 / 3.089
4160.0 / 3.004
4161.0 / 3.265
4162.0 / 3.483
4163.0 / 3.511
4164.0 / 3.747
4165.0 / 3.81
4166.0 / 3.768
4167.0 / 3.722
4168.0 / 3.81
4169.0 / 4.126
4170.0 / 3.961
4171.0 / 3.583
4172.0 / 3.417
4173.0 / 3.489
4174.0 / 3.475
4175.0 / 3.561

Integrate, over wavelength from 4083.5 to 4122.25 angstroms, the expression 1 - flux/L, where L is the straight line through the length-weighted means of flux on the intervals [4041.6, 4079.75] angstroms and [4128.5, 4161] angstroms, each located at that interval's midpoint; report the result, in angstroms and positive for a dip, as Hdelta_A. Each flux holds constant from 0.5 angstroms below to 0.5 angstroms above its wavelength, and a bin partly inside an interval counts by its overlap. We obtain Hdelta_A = 5.6 angstroms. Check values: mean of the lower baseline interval 3.48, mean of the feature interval 2.94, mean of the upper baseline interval 3.41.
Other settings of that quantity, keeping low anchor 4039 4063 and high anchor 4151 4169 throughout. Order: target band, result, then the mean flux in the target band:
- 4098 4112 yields 4.20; 2.54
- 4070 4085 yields 1.84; 3.21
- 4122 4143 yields 1.01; 3.42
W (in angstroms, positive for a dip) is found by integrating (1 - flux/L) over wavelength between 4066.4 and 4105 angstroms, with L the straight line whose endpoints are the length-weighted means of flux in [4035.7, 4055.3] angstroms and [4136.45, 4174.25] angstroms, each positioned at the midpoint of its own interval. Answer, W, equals 7.2 angstroms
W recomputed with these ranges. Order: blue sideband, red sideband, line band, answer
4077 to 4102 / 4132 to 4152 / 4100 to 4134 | 1.9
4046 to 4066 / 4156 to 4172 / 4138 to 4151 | 0.4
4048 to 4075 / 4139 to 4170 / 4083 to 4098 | 1.5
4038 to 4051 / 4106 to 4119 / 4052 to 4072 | 0.9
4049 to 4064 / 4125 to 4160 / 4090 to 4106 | 4.2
